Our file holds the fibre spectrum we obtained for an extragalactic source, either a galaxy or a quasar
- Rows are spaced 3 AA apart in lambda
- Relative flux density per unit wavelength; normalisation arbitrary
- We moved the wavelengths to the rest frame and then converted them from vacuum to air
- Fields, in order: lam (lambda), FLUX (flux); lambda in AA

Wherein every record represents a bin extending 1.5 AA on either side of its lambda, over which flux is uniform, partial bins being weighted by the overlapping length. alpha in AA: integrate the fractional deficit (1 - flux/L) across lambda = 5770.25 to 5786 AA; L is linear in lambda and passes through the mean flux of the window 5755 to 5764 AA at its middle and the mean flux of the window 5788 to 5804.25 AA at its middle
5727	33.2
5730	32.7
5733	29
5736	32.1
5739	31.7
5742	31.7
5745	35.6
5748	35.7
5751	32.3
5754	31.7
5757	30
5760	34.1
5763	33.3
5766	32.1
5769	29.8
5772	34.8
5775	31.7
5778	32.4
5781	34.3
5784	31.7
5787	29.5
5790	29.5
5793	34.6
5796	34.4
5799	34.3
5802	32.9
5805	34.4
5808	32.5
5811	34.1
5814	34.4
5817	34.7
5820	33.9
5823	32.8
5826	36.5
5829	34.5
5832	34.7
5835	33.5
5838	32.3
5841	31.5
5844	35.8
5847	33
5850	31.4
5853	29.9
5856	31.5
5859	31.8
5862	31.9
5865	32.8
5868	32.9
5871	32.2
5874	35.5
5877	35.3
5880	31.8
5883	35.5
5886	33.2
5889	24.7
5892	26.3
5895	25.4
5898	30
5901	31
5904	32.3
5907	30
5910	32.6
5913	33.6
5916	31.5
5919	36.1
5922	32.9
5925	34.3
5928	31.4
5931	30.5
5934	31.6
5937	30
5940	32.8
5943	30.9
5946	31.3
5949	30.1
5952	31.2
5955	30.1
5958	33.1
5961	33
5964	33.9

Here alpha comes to -0.04 AA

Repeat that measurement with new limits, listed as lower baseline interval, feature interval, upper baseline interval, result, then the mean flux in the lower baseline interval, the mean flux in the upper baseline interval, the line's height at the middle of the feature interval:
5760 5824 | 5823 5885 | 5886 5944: -2.4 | 33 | 31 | 32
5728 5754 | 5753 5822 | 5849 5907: -1.5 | 32.6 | 31.3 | 32.1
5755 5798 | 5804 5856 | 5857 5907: -2.6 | 32.3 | 31.4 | 31.8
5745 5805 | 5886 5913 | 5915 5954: 2.1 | 32.7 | 31.9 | 32.1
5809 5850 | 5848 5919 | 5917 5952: 2.9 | 33.9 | 31.9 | 32.9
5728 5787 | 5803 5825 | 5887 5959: -1.3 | 32.4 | 31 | 31.9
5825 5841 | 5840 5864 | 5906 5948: 1.0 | 34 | 32.1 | 33.6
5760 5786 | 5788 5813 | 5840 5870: -0.6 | 32.5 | 32.3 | 32.5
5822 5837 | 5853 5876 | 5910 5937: 0.8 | 34.4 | 32.6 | 33.7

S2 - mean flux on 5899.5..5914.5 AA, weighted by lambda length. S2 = 31.9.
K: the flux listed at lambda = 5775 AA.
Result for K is 31.7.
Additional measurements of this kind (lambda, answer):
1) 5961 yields 33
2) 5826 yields 36.5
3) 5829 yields 34.5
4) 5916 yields 31.5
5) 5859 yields 31.8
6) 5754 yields 31.7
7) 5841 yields 31.5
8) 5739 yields 31.7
